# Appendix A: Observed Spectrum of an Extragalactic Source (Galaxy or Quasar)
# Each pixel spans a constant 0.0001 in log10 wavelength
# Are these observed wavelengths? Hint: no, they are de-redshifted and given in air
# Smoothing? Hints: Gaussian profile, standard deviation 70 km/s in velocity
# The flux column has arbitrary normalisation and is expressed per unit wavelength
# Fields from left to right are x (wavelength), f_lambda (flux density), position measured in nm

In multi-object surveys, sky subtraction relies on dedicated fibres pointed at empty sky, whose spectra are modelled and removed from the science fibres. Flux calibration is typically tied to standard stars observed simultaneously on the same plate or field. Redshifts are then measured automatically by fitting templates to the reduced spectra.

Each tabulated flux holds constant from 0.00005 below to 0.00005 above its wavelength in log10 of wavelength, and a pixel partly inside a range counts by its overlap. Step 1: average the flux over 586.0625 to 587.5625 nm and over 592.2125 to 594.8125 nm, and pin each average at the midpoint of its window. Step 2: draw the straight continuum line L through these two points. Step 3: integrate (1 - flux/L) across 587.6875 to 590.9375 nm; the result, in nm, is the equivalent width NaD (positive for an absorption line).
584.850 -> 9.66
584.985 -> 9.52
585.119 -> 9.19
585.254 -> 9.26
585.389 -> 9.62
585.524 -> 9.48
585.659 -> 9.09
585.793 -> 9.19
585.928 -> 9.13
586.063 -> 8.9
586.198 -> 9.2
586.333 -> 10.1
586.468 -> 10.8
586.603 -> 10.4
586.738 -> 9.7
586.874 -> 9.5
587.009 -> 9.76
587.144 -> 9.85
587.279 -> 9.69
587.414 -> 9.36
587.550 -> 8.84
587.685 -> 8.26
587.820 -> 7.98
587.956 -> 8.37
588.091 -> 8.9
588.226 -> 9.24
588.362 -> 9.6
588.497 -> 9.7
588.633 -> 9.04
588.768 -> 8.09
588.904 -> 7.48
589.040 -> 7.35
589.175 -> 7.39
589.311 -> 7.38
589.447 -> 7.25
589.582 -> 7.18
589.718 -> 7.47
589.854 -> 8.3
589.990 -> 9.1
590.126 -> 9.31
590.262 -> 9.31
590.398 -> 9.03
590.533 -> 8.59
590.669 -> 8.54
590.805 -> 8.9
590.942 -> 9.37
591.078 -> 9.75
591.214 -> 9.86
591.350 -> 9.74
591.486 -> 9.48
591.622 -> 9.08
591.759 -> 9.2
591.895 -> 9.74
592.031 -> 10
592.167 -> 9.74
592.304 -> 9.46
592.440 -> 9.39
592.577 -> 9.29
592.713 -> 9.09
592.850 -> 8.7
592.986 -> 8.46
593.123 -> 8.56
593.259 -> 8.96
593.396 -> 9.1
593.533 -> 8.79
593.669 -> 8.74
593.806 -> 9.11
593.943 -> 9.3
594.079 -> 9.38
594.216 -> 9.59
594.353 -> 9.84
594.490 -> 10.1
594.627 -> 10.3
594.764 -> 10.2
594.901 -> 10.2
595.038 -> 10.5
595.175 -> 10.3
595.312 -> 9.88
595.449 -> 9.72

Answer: 0.39 nm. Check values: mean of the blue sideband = 9.74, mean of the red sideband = 9.28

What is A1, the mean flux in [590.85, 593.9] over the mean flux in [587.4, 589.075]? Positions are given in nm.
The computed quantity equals 1.1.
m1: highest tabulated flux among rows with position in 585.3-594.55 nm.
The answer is 10.8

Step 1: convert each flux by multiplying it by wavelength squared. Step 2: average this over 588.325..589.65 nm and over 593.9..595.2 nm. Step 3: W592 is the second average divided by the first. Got 1.27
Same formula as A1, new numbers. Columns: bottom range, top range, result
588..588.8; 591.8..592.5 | 1.06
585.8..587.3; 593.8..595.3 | 1.02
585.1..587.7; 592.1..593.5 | 0.95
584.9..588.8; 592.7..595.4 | 1.02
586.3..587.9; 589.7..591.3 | 0.95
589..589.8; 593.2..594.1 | 1.23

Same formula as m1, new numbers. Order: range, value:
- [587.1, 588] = 9.85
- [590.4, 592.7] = 10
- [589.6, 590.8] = 9.31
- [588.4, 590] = 9.7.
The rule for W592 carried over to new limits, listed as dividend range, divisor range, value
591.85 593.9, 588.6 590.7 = 1.13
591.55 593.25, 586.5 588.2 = 1.01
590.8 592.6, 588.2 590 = 1.18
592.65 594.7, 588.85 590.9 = 1.14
